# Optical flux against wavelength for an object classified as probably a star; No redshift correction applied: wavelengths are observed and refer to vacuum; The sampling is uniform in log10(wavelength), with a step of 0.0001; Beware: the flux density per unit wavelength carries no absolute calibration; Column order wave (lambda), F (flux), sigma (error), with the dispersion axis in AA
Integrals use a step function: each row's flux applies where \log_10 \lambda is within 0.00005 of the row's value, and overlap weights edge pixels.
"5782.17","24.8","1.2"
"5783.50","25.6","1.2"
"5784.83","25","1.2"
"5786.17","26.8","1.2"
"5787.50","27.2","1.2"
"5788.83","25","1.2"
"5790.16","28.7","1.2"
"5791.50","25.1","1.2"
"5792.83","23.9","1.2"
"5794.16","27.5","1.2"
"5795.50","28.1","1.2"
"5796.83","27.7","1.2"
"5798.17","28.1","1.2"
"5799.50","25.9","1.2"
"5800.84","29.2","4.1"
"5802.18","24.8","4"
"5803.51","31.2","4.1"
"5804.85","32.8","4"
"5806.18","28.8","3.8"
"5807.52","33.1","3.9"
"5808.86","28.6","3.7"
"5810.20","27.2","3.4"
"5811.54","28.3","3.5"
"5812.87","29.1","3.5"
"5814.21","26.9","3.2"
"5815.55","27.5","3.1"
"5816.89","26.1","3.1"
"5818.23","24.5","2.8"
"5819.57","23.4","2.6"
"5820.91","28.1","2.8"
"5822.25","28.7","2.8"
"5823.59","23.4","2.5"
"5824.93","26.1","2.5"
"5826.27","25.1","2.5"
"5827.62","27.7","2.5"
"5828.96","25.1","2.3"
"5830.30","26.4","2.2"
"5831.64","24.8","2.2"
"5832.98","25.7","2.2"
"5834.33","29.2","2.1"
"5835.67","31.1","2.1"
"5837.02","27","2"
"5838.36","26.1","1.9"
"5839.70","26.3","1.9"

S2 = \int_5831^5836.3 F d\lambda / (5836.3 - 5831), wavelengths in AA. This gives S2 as 27.7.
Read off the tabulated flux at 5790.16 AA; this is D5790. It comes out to 28.7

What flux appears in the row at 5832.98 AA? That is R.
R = 25.7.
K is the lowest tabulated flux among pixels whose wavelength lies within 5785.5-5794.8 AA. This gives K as 23.9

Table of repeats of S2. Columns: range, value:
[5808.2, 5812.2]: 28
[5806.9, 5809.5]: 30.8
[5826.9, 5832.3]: 26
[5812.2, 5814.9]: 28.1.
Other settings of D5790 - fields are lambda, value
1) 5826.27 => 25.1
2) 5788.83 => 25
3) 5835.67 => 31.1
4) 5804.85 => 32.8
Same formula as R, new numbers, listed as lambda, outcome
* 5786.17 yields 26.8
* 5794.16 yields 27.5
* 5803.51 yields 31.2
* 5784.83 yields 25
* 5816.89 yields 26.1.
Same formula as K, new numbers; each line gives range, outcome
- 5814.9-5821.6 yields 23.4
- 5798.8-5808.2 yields 24.8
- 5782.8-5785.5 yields 25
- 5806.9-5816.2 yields 26.9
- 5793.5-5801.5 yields 25.9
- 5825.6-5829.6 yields 25.1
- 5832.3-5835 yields 25.7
